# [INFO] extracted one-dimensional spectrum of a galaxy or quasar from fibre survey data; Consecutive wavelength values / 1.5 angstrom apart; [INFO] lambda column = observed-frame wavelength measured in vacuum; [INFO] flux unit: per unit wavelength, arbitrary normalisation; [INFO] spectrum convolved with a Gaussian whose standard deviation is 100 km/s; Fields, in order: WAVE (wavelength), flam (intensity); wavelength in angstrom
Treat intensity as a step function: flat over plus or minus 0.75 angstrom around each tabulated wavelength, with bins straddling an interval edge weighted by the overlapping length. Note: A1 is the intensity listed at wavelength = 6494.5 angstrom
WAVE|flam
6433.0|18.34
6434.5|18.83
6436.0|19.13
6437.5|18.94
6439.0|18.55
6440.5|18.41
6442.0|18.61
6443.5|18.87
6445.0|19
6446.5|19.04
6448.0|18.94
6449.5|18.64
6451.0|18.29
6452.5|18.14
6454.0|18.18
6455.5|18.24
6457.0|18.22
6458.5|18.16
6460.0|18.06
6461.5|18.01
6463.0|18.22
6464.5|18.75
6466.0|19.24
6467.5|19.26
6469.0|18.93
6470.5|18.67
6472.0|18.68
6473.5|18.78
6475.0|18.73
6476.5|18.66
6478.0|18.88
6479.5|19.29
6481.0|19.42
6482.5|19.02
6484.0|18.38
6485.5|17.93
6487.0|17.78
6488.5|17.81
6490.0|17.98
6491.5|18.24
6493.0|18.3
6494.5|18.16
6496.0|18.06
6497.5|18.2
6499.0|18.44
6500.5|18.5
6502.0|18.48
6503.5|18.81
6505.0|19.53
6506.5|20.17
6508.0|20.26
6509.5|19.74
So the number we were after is 18.16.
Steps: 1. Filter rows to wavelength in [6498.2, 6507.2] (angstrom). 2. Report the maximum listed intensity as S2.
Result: 20.17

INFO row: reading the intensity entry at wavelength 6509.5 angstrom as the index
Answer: 19.74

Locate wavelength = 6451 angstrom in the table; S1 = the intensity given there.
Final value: 18.29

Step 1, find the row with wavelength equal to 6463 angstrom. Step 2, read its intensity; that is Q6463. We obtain 18.22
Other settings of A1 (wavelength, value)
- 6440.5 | 18.41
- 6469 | 18.93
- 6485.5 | 17.93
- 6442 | 18.61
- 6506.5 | 20.17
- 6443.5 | 18.87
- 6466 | 19.24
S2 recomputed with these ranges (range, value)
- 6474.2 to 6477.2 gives 18.73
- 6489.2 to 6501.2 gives 18.5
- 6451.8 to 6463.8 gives 18.24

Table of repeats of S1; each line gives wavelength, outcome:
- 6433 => 18.34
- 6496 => 18.06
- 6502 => 18.48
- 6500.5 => 18.5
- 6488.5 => 17.81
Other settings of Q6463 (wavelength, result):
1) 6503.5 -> 18.81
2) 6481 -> 19.42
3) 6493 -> 18.3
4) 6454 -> 18.18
